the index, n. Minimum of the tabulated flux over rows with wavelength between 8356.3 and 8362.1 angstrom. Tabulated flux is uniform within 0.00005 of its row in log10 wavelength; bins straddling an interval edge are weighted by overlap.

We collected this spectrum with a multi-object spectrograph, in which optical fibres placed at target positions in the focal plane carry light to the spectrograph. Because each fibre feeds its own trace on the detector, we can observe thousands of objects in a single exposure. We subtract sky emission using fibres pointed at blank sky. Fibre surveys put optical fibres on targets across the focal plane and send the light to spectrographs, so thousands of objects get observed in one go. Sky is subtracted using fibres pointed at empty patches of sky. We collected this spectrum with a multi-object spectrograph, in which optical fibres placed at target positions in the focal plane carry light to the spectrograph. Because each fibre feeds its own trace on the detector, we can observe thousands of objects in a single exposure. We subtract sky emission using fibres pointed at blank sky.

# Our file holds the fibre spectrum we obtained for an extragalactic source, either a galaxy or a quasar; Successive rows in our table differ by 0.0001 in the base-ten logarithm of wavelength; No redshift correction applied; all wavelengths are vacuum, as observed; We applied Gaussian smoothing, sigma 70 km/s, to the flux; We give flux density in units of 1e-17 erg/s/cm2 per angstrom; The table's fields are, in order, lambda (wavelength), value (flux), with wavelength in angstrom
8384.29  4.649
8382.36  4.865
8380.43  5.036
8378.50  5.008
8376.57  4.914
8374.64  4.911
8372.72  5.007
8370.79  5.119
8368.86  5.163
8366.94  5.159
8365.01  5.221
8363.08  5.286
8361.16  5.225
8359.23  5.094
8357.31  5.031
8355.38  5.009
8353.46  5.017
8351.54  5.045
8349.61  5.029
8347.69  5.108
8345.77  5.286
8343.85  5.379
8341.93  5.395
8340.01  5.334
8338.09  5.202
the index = 5.031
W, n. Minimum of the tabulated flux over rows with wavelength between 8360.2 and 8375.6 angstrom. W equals 4.911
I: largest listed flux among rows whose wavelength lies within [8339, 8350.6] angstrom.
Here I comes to 5.395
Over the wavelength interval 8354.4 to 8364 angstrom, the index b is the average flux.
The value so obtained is 5.13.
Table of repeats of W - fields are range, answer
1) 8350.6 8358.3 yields 5.009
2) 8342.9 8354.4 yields 5.017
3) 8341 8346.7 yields 5.286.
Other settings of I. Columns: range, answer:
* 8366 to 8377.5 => 5.163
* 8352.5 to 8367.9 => 5.286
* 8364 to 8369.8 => 5.221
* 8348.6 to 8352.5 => 5.045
